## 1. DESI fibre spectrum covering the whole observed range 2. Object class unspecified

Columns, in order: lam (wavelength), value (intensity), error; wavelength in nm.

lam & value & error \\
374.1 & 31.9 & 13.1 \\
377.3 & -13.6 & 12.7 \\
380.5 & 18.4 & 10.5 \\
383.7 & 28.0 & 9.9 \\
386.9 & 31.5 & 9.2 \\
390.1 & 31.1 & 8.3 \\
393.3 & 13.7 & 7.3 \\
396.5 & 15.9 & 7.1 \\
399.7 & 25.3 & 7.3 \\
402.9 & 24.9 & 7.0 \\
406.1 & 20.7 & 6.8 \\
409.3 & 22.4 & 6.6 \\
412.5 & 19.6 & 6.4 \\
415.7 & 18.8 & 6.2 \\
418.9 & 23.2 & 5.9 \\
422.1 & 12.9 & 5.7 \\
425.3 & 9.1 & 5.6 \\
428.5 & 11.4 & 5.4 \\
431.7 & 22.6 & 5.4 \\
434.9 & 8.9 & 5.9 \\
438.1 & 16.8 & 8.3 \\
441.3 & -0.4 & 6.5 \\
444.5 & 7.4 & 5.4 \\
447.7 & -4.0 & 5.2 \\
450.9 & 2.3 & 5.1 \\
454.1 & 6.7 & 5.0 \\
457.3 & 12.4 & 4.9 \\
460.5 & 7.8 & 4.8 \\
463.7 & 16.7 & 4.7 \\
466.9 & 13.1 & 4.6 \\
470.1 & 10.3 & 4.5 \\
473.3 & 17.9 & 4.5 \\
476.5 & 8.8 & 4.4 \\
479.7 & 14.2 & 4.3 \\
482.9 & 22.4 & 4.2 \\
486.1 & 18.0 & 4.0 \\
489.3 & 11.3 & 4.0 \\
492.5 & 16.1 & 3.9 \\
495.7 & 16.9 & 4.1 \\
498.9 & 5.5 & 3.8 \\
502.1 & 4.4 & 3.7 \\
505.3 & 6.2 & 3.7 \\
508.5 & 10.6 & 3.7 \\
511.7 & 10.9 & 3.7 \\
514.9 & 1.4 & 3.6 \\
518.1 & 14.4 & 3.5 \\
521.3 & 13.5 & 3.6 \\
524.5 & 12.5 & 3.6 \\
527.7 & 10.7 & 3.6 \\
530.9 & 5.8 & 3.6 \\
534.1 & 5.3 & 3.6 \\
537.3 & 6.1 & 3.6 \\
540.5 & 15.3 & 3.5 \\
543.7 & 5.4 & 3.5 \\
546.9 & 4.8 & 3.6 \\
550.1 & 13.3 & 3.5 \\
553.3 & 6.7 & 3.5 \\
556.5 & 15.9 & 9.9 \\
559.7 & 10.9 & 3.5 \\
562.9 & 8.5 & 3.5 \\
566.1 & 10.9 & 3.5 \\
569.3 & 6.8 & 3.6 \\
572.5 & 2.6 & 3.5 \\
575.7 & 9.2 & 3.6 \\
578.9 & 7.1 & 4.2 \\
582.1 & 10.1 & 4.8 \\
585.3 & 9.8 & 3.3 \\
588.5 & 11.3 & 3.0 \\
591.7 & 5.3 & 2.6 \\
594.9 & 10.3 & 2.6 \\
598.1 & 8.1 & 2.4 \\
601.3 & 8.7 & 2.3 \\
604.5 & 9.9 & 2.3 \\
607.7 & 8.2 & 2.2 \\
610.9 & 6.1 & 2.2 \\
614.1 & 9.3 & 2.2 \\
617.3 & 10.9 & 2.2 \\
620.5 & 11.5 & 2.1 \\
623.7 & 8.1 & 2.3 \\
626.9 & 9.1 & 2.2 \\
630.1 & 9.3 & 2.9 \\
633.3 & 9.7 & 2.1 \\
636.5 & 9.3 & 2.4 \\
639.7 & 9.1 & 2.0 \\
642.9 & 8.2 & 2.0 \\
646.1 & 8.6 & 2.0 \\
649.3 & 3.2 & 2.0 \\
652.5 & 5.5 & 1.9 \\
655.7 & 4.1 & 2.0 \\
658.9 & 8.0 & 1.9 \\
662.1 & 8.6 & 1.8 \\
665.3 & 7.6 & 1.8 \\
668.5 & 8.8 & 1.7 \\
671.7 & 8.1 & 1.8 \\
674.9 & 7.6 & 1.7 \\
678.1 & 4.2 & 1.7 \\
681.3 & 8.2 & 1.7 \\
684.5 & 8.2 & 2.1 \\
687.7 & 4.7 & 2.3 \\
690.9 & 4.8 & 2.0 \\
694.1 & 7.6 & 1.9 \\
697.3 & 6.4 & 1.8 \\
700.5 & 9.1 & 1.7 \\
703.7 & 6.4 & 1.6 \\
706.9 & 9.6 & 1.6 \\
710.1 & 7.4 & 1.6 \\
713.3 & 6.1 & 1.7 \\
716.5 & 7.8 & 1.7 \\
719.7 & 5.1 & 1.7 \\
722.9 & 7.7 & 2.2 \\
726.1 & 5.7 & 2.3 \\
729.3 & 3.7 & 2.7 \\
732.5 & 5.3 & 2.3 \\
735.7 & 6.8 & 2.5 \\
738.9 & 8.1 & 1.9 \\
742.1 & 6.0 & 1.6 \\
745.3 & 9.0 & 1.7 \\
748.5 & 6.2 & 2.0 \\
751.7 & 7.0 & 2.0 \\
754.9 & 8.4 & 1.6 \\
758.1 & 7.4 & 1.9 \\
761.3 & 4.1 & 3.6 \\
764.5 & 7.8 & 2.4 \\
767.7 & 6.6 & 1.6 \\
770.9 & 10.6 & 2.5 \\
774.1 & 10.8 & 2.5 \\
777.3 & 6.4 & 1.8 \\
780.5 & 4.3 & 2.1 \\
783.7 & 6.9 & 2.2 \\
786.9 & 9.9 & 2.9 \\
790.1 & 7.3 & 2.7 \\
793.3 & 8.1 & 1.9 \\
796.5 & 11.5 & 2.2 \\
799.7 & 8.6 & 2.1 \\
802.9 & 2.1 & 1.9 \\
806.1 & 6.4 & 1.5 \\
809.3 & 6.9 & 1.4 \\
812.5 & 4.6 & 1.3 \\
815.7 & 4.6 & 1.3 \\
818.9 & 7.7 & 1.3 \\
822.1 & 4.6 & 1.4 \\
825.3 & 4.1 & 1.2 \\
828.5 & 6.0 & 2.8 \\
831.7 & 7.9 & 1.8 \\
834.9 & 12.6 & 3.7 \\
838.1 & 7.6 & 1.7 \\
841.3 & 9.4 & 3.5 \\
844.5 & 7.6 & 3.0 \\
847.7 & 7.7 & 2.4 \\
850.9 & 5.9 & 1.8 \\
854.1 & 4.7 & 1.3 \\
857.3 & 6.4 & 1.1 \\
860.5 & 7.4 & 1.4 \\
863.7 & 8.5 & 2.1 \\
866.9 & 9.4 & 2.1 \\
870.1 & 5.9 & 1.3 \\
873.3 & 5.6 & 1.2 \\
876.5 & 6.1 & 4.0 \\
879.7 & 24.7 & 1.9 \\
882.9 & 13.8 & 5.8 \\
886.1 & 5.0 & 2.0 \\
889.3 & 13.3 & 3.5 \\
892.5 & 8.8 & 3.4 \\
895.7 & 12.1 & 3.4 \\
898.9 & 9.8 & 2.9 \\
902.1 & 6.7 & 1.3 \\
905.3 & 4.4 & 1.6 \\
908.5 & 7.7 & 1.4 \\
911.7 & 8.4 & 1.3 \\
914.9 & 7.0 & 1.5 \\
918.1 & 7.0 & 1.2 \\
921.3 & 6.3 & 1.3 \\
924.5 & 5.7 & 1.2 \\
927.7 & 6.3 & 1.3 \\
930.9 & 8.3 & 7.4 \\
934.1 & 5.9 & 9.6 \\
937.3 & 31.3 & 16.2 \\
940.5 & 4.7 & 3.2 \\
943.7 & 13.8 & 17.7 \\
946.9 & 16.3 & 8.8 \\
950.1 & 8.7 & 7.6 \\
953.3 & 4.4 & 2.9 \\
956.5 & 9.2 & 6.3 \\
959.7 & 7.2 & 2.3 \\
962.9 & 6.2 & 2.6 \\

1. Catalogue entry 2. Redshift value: 1.36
